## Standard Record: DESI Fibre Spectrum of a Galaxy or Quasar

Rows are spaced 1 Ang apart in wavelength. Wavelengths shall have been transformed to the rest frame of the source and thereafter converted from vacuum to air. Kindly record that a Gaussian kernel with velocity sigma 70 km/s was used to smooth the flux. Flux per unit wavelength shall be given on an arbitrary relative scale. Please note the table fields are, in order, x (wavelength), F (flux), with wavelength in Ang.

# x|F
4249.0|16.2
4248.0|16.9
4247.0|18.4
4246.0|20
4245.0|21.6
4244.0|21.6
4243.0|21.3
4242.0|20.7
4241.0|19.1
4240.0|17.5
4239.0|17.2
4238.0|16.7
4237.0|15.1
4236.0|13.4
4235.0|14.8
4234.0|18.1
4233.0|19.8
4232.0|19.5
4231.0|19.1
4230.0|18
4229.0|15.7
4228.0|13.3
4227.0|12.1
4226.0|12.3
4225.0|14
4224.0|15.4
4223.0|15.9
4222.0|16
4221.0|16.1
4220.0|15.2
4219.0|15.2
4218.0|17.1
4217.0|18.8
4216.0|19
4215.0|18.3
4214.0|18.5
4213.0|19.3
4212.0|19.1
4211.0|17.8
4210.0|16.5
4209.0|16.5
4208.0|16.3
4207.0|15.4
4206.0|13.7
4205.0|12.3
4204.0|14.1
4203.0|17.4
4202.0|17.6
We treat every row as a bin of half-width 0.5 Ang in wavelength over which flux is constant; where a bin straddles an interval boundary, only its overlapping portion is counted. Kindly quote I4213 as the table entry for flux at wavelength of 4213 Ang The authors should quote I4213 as 19.3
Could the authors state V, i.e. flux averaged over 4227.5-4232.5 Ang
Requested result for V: 17.1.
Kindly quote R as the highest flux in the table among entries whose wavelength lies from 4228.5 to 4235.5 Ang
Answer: 19.8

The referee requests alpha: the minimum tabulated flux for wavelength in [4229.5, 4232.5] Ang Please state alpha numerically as 18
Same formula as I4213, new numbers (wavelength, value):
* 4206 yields 13.7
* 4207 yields 15.4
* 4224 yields 15.4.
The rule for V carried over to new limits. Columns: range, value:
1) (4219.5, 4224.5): 15.7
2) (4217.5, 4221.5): 15.9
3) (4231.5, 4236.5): 17.1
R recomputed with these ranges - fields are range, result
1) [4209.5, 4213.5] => 19.3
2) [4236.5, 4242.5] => 20.7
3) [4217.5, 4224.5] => 17.1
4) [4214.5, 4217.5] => 19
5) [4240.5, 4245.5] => 21.6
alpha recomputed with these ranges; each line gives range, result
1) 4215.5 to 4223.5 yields 15.2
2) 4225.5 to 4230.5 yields 12.1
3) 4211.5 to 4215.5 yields 18.3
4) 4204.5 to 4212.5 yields 12.3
